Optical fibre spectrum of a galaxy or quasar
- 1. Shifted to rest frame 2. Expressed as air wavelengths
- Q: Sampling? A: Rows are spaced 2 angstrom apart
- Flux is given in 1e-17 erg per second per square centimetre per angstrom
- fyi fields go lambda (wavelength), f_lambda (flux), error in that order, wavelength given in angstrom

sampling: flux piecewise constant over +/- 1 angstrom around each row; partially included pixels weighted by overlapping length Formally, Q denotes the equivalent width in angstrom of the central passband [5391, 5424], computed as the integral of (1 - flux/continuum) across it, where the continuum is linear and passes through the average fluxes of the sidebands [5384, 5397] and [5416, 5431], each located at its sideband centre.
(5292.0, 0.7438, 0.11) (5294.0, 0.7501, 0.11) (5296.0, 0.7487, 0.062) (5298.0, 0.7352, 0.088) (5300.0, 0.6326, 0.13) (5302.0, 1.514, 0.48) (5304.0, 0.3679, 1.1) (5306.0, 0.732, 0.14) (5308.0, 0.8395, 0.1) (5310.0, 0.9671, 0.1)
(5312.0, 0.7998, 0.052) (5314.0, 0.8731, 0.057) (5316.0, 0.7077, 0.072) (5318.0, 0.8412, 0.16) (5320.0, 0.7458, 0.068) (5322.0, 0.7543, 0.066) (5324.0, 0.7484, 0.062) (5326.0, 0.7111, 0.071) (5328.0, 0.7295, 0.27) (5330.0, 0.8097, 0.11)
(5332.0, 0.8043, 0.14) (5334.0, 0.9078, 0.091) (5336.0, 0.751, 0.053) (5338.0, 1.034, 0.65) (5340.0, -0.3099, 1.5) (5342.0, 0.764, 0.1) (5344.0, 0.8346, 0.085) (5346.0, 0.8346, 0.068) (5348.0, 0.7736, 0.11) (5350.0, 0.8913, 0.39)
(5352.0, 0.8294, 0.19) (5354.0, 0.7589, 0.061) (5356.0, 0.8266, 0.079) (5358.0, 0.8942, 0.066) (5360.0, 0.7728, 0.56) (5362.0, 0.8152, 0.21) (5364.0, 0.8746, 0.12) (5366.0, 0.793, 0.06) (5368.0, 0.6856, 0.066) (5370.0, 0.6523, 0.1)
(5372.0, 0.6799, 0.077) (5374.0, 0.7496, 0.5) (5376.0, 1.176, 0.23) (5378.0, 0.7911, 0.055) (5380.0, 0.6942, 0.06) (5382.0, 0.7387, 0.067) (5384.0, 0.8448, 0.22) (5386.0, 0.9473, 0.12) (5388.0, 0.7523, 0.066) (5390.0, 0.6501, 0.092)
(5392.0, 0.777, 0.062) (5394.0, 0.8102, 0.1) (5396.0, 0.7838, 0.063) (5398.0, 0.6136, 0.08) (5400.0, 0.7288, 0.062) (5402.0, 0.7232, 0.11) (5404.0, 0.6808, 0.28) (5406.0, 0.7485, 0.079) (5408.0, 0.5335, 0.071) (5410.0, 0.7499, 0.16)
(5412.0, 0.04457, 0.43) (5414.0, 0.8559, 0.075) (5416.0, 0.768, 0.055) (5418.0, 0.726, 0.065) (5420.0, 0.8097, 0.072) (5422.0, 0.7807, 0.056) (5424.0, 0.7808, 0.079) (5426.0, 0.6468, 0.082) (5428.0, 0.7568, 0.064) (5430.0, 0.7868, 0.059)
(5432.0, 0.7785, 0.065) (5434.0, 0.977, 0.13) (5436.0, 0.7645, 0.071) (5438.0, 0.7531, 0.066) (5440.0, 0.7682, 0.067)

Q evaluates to 3.2 angstrom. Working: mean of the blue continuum 0.791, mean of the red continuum 0.756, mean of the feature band 0.698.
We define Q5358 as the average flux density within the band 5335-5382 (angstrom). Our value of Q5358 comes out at 0.763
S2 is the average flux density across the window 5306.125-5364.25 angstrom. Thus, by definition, 0.777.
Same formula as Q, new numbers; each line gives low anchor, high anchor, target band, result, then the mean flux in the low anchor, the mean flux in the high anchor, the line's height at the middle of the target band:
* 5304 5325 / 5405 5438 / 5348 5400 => -3.02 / 0.78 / 0.72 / 0.747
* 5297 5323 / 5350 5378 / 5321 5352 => 2.71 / 0.808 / 0.811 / 0.81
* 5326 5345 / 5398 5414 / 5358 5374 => -2.28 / 0.703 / 0.618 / 0.666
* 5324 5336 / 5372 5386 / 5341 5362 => -0.34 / 0.785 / 0.83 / 0.805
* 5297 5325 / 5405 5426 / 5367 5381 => -0.92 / 0.804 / 0.678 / 0.728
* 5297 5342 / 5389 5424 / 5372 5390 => -2.60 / 0.759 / 0.696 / 0.714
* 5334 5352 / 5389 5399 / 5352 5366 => -2.00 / 0.716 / 0.727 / 0.719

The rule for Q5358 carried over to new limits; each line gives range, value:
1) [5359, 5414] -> 0.736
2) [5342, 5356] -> 0.817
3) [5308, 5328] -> 0.793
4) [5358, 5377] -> 0.805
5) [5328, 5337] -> 0.808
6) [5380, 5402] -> 0.76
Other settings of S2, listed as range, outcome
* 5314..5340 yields 0.756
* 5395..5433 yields 0.7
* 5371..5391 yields 0.802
